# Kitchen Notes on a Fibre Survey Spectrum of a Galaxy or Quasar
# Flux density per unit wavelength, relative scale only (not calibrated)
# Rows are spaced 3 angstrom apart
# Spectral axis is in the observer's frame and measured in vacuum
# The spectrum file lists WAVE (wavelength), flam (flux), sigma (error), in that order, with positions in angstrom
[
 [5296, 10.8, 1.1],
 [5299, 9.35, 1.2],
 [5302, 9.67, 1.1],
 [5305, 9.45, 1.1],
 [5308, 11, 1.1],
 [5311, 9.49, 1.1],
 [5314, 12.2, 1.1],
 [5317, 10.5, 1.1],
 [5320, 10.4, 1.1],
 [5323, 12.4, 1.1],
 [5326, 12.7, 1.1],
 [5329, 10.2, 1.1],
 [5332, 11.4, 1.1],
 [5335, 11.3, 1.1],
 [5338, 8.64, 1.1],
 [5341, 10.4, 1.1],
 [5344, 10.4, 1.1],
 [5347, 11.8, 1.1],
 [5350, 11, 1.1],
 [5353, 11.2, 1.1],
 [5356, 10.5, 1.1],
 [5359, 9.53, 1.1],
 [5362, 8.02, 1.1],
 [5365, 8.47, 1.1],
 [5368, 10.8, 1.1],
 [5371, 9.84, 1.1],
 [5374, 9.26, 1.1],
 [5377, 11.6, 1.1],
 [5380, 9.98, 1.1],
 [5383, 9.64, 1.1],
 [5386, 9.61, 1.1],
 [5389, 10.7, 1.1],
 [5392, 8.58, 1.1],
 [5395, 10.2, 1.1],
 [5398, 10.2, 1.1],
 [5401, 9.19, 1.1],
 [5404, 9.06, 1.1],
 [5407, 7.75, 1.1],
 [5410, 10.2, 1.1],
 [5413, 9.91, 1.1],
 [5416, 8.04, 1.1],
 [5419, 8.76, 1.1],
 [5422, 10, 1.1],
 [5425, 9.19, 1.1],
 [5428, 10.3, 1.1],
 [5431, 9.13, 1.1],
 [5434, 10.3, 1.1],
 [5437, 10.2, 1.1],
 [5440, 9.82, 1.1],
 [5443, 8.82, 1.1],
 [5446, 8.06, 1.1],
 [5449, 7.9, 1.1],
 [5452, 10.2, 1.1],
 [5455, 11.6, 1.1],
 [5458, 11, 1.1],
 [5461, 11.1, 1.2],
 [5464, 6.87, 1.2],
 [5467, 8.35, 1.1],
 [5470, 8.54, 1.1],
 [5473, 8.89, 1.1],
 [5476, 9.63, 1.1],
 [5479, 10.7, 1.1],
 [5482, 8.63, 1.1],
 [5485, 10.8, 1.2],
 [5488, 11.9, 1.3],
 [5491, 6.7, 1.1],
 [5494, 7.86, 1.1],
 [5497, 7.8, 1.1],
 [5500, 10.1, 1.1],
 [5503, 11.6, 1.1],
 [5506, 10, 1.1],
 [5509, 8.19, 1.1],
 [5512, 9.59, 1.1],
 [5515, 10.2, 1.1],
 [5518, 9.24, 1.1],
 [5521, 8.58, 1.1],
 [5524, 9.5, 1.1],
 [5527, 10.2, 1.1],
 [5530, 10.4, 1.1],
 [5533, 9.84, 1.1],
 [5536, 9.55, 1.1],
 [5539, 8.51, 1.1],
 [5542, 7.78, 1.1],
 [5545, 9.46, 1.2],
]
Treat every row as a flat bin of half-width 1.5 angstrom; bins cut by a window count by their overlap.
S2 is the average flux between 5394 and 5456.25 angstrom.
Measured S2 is 9.45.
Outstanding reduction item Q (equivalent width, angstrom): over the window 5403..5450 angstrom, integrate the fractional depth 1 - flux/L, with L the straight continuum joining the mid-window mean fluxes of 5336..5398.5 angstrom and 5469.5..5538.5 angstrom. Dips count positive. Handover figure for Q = 2.7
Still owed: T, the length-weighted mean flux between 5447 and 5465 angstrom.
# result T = 9.81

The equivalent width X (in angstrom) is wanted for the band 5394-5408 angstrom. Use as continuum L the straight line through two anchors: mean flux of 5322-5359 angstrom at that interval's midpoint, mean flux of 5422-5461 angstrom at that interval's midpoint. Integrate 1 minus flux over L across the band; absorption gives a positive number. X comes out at 1.3 angstrom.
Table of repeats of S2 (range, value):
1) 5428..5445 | 9.66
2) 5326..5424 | 9.92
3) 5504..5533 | 9.6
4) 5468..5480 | 9.34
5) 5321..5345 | 10.9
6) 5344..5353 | 11.2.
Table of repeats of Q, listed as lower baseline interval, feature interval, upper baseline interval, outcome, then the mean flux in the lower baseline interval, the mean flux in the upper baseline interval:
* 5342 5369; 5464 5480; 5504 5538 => 1.3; 10.2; 9.59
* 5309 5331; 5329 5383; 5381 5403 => 1.0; 11.1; 9.72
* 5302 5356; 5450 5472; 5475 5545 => 0.5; 10.8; 9.45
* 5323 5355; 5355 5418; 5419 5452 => 3.9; 11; 9.38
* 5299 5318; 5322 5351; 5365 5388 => -2.3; 10.3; 10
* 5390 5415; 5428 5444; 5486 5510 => -0.6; 9.39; 9.32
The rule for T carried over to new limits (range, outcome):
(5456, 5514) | 9.41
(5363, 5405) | 9.78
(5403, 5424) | 9.11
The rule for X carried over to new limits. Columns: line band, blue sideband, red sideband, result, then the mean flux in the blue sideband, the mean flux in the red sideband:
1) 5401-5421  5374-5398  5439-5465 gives 1.7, 10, 9.53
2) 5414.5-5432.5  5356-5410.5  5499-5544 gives 0.7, 9.6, 9.54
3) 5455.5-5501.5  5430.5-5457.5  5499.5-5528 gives 1.7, 9.63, 9.7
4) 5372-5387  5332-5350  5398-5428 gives -0.2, 10.6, 9.24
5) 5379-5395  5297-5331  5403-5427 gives -0.3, 10.7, 9.14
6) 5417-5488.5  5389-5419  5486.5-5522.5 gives -2.1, 9.29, 9.31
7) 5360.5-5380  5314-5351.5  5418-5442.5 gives 1.5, 11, 9.7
